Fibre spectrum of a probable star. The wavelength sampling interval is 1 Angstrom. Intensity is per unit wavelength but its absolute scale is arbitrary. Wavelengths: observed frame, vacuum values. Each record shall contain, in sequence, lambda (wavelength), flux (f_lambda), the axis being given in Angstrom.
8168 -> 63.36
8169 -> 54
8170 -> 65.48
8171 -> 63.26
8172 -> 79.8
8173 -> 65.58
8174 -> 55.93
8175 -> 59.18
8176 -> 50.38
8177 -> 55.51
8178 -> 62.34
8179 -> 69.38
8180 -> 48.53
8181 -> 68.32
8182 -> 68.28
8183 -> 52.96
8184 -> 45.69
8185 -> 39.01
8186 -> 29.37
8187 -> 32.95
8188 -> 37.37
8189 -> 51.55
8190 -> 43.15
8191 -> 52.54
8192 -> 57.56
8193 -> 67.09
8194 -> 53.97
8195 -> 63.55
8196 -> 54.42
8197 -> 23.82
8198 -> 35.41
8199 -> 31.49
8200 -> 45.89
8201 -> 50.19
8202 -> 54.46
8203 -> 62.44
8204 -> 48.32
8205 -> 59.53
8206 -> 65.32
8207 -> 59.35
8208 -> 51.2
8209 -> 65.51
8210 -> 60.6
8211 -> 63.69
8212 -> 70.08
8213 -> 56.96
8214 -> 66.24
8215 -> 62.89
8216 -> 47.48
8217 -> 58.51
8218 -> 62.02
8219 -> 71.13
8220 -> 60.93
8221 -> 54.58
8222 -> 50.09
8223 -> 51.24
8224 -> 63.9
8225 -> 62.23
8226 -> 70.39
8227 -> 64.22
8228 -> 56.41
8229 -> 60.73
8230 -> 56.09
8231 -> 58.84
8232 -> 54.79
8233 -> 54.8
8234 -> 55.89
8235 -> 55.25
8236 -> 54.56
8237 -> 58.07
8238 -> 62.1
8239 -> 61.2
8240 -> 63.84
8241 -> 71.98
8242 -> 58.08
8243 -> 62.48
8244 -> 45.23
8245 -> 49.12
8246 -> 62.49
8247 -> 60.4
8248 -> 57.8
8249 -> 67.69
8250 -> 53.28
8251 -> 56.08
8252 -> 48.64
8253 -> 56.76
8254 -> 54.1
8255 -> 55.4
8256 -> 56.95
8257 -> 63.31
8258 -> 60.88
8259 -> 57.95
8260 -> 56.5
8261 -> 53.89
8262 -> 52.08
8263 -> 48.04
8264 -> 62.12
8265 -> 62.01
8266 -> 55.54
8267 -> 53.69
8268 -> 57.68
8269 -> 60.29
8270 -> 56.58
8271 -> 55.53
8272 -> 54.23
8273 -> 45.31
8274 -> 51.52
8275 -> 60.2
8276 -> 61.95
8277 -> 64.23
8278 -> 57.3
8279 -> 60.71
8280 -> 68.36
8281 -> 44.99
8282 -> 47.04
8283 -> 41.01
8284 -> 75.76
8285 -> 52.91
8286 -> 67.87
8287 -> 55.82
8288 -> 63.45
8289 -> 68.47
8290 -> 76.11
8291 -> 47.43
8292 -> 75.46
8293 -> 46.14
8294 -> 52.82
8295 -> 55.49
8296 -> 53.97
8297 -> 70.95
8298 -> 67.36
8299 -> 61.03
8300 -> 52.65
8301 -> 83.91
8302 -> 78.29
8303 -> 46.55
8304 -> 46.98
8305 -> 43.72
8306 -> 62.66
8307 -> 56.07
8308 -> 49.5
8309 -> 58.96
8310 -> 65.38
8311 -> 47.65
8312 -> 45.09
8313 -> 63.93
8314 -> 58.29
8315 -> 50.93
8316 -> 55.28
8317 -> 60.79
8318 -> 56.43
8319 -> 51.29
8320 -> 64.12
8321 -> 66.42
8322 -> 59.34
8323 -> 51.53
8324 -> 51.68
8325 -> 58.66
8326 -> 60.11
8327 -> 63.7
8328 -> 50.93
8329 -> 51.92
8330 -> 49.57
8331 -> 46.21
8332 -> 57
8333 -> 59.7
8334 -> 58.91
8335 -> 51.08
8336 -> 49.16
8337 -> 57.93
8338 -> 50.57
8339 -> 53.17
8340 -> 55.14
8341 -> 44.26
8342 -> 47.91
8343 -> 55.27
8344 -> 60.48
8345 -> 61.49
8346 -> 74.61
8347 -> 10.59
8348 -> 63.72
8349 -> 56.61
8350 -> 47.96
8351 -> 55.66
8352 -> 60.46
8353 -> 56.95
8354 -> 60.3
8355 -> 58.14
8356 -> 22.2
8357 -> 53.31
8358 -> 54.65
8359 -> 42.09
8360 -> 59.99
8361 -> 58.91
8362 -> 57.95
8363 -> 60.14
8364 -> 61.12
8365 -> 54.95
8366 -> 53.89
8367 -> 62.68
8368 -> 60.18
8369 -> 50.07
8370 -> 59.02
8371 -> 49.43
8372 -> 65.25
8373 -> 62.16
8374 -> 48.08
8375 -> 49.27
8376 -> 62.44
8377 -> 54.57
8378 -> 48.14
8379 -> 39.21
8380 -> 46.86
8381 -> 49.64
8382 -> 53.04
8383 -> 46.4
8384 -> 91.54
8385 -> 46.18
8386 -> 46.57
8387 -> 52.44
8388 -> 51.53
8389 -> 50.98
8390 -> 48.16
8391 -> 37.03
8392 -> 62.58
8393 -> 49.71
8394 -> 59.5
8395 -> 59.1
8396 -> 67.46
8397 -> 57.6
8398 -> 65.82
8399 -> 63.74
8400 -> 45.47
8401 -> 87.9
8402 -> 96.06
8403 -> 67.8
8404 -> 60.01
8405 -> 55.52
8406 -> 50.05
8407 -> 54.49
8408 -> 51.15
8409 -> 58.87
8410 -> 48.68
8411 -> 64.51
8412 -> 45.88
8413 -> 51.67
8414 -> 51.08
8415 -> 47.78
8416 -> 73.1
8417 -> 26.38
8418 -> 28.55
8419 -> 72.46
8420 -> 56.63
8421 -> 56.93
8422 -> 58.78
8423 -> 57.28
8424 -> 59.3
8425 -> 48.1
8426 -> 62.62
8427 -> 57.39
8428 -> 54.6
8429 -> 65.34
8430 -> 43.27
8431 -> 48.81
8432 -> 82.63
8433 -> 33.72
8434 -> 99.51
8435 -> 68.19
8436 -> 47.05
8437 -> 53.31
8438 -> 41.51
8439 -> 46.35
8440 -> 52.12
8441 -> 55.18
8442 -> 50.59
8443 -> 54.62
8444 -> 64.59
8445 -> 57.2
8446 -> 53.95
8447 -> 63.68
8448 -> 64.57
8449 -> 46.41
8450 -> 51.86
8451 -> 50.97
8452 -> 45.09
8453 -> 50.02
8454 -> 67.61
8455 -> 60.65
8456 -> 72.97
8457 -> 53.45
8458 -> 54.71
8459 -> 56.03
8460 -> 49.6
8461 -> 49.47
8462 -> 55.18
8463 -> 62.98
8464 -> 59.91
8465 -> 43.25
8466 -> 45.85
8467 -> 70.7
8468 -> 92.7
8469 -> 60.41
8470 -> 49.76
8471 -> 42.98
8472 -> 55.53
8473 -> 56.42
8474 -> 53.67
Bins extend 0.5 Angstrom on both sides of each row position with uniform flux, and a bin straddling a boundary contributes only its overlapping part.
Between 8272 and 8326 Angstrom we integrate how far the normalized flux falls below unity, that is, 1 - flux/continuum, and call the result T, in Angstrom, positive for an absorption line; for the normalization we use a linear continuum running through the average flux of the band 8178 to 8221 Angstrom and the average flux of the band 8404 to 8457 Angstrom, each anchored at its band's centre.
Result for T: -3.3 Angstrom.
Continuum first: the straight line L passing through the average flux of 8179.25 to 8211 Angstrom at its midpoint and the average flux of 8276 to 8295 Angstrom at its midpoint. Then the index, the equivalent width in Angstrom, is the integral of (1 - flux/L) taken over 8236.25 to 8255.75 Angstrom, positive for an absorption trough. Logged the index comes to -0.8 Angstrom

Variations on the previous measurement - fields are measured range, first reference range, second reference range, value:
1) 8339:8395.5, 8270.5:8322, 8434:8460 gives 3.40 Angstrom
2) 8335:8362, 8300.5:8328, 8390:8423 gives 2.15 Angstrom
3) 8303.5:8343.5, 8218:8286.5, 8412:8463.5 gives 1.57 Angstrom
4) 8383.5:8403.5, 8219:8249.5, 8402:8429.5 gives -1.50 Angstrom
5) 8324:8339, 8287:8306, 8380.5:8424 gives 1.18 Angstrom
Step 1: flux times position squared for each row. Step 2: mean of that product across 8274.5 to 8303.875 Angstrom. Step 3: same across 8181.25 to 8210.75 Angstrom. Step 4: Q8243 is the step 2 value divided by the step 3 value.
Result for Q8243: 1.2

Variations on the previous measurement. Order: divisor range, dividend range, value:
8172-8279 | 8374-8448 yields 1.04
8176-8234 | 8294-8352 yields 1.04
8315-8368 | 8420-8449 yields 1.06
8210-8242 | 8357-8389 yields 0.94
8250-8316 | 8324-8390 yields 0.96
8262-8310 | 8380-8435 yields 1.01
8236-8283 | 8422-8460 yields 1.04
